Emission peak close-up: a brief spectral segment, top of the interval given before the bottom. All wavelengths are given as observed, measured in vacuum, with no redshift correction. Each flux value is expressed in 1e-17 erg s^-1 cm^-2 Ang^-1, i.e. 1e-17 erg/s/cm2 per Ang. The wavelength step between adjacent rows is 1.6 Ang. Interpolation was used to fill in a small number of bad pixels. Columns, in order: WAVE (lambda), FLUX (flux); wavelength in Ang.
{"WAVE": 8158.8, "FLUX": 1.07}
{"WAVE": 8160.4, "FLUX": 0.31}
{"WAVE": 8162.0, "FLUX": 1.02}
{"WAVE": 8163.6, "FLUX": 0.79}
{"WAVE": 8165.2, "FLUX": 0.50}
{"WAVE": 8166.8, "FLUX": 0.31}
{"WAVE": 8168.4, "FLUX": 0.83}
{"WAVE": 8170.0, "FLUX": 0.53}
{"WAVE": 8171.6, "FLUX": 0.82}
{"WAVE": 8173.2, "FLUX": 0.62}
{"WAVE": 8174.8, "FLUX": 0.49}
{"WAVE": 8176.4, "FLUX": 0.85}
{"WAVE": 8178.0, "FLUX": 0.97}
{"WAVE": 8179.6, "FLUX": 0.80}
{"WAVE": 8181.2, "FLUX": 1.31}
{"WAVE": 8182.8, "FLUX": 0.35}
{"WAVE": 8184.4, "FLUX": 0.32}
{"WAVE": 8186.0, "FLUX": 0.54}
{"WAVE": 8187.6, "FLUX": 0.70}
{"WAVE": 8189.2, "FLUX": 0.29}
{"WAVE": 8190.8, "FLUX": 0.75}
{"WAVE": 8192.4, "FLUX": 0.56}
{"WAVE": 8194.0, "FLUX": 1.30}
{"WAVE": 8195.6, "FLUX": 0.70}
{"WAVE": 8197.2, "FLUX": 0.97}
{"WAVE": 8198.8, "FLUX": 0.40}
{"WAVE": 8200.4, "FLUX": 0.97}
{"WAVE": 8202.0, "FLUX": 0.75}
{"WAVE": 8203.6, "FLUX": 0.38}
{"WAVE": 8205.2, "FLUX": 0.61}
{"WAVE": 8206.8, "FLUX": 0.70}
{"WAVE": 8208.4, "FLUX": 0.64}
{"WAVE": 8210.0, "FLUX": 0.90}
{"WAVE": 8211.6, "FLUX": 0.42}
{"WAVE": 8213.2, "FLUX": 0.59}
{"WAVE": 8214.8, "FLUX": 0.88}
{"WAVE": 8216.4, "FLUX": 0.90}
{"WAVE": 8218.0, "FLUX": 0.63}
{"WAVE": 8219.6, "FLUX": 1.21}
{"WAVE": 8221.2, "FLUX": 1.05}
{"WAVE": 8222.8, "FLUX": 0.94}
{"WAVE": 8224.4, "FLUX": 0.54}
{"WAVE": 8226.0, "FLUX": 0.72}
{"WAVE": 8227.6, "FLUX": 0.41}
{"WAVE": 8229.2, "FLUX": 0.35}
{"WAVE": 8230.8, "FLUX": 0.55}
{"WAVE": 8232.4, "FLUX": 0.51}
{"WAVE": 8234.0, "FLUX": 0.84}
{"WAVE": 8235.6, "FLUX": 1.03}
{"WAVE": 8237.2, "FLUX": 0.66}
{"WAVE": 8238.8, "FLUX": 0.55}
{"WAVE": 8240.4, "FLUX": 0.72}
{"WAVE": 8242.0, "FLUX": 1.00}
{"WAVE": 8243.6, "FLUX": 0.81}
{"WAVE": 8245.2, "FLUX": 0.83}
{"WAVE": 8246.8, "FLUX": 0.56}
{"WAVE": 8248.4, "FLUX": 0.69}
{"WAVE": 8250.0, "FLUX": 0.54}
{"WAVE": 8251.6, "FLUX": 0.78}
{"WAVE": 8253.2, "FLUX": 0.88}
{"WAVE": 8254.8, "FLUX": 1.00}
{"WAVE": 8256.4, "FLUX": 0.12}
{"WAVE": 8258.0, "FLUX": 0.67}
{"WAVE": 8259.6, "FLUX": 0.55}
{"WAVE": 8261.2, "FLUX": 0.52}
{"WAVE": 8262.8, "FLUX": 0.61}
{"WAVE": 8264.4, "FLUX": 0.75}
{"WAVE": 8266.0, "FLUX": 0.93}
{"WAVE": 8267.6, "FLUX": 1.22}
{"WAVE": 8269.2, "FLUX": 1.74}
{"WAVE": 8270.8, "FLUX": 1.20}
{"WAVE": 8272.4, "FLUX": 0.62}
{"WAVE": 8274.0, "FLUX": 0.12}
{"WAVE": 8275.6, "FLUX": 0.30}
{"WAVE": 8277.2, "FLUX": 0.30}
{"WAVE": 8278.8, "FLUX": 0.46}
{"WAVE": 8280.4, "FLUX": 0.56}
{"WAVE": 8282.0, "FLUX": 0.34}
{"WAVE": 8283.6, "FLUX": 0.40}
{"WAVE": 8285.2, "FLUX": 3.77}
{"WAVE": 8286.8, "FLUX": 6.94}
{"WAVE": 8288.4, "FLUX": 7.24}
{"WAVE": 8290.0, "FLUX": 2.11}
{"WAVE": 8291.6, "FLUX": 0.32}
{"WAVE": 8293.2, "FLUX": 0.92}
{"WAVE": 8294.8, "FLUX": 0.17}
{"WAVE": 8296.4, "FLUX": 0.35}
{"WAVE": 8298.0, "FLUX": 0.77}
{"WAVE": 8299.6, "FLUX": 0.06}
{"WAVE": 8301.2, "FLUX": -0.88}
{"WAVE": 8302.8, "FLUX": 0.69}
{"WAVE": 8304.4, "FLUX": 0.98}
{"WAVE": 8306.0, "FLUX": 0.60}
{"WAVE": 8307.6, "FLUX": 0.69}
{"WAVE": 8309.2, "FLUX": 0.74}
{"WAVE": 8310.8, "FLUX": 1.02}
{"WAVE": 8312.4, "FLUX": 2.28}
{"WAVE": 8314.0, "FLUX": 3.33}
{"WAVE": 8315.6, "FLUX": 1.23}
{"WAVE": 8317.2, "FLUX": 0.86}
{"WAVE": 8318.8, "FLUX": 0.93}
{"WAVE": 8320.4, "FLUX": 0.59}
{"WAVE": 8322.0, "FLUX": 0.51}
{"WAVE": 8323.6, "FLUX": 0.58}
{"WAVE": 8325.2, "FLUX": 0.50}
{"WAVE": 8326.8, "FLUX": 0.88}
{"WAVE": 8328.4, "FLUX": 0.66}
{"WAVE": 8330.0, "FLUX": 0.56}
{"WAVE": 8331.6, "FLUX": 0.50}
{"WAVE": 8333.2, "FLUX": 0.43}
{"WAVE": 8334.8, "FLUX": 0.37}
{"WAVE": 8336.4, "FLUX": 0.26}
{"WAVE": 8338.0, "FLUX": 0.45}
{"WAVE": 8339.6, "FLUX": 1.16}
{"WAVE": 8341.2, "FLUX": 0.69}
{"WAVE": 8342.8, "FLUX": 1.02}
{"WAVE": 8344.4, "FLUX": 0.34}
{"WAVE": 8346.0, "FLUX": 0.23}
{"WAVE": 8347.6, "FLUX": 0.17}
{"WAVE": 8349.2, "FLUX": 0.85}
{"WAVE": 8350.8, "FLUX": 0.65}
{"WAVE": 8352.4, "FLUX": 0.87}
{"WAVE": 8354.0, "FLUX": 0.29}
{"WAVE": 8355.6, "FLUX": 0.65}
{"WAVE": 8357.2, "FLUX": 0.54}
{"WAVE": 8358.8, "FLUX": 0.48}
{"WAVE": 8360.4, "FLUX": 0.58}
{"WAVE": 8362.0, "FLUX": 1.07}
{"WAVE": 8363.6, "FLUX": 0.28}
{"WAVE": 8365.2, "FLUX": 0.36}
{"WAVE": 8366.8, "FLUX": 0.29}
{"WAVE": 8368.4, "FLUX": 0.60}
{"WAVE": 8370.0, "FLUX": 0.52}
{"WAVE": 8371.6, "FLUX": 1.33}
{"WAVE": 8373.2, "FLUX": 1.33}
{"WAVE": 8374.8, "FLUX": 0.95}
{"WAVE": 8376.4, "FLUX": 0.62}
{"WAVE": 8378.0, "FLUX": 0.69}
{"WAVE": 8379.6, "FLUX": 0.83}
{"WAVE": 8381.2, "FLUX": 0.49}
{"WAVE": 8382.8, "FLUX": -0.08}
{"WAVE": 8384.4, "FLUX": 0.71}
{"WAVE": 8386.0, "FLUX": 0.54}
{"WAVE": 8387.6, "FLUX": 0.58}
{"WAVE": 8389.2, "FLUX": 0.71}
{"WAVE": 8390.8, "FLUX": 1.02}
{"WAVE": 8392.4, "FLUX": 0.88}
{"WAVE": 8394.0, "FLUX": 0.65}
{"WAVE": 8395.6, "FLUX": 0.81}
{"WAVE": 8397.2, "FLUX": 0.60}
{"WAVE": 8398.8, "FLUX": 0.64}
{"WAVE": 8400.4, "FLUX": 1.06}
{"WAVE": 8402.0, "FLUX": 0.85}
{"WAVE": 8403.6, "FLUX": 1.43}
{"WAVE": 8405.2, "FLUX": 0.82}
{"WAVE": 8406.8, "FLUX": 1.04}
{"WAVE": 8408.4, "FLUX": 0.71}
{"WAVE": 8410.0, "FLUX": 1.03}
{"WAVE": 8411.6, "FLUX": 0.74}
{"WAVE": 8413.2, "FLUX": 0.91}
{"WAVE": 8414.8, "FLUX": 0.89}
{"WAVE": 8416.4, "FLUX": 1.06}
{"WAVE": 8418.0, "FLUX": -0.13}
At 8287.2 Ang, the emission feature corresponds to Halpha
